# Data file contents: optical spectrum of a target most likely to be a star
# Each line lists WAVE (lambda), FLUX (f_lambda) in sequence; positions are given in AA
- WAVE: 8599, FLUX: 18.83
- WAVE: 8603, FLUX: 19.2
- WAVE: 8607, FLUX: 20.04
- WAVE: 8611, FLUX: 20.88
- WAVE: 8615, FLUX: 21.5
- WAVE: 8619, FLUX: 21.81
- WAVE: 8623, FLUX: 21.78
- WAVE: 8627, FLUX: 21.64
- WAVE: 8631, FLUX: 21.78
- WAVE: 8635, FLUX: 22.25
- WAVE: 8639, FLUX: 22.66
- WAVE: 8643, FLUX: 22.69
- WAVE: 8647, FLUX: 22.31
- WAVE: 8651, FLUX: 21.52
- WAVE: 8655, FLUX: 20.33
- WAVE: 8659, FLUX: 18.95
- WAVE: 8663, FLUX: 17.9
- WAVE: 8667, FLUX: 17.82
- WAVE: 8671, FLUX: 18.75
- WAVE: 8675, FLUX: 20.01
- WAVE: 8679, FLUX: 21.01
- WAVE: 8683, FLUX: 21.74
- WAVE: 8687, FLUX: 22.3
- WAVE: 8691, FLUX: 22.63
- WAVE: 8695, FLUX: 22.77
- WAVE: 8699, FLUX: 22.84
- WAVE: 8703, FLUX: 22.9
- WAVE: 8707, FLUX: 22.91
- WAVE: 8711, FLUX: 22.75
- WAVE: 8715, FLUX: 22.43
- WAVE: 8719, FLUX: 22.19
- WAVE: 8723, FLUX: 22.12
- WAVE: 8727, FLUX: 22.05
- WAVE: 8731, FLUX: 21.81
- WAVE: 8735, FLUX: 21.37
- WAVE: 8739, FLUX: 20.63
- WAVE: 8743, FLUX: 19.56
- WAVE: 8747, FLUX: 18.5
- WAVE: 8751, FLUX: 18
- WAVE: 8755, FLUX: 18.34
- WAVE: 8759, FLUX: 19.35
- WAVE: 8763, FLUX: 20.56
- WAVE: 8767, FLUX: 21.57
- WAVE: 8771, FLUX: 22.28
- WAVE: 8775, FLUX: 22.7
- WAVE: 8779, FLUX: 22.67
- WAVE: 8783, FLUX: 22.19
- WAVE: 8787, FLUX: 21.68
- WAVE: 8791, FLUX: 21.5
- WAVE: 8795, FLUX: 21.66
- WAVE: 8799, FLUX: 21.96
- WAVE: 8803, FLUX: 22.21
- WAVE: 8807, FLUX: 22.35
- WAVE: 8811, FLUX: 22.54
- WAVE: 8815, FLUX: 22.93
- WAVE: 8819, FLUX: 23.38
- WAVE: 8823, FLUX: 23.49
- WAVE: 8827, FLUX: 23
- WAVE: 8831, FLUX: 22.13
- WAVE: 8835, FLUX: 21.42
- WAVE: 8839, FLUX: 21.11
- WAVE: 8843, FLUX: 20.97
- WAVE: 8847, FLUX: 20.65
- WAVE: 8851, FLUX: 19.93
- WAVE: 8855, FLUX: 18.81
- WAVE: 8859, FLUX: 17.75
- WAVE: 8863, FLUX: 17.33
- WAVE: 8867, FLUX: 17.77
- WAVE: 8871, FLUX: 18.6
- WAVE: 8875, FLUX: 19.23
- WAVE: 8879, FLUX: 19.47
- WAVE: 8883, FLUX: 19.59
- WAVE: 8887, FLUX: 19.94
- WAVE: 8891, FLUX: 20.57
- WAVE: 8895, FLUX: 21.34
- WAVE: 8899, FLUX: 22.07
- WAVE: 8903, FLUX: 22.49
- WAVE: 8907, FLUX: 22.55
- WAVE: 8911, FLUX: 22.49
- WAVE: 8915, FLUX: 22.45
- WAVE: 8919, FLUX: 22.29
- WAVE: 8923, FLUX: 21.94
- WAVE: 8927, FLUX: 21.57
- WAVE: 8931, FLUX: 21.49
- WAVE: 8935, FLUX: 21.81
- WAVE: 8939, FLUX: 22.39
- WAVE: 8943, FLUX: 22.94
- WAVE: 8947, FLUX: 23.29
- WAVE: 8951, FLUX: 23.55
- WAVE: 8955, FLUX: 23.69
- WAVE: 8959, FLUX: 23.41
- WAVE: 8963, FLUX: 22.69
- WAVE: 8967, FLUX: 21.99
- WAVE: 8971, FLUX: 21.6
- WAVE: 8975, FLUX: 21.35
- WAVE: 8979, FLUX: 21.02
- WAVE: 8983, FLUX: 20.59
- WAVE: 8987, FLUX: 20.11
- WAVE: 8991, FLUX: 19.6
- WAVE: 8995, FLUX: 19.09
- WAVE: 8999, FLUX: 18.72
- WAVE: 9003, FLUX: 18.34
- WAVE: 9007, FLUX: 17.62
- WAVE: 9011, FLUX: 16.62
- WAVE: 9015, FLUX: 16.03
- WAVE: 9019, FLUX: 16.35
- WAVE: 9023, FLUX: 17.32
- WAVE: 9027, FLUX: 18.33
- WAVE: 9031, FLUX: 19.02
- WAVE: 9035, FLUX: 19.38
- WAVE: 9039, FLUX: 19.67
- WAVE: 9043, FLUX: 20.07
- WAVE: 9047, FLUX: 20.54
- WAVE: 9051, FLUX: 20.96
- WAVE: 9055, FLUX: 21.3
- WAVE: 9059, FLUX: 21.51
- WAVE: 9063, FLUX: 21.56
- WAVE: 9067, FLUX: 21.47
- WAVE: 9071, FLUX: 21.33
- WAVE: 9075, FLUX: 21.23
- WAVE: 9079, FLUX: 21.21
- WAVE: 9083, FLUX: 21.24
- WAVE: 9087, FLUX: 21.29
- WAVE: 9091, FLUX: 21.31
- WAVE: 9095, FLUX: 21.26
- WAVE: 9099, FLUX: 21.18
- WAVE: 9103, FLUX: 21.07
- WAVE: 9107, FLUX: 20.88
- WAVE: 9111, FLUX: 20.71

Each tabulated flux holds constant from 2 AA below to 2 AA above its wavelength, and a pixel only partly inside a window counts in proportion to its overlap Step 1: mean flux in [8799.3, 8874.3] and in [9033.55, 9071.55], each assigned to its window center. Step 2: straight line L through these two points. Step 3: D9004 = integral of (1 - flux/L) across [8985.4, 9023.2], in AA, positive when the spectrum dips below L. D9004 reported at 5.1 AA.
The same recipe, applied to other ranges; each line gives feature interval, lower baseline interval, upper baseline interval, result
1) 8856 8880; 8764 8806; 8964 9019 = 3.0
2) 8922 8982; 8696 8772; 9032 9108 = -3.6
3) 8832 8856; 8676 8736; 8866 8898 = -0.4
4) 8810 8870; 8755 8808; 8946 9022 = 1.1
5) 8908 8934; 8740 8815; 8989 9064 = -2.8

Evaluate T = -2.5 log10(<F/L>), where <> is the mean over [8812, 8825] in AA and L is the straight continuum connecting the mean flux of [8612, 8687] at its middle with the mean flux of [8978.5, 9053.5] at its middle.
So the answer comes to -0.16 mag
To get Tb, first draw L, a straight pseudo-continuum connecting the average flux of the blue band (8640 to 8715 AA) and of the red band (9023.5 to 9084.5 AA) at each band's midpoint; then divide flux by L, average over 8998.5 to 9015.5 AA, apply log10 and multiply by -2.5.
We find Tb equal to 0.18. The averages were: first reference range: 21.3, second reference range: 20.5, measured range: 17.5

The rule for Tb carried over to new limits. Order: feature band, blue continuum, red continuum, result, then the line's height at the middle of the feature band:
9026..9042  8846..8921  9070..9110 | 0.094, 20.9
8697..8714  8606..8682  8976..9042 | -0.118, 20.5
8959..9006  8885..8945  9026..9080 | 0.038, 21.2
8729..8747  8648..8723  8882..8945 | 0.041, 21.4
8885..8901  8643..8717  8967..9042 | -0.063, 19.8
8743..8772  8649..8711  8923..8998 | 0.081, 21.2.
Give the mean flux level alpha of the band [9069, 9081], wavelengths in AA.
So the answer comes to 21.3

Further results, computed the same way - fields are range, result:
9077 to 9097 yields 21.3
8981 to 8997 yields 19.8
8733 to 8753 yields 19.6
